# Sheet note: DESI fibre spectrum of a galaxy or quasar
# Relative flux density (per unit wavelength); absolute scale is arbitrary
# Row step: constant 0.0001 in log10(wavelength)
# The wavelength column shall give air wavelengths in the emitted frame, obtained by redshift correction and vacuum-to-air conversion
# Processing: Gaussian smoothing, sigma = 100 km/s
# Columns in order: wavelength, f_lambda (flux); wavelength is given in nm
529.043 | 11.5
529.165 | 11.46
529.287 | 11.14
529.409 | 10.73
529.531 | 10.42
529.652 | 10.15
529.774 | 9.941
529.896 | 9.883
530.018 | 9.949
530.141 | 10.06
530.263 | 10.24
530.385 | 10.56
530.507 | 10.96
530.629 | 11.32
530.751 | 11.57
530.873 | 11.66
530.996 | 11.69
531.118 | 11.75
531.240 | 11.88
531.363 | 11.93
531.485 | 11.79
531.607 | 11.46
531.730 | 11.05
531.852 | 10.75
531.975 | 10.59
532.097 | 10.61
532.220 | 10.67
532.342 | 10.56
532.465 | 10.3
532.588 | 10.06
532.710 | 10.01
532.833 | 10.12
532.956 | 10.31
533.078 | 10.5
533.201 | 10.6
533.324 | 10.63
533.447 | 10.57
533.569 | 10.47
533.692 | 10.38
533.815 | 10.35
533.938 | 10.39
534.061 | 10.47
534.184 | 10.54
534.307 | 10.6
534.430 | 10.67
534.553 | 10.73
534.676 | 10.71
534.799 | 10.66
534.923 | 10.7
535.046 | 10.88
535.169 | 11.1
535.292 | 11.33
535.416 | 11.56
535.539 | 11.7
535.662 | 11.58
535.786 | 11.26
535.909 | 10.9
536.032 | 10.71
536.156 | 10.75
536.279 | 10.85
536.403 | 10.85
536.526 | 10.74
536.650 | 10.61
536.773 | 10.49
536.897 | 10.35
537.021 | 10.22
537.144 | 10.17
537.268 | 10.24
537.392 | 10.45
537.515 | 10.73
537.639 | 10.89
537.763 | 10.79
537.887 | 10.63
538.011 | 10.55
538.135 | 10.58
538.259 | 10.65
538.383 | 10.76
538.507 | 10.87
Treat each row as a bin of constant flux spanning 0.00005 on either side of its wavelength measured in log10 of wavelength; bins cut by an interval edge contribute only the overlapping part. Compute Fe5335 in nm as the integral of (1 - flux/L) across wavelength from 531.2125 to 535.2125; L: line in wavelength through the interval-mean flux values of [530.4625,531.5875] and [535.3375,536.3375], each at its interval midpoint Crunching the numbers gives 0.26 nm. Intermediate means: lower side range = 11.6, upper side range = 11.2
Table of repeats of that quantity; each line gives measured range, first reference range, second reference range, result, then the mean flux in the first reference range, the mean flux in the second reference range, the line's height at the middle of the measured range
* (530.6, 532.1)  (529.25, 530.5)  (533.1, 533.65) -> -0.14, 10.3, 10.6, 10.4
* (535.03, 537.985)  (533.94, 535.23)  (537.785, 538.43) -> -0.04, 10.7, 10.6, 10.7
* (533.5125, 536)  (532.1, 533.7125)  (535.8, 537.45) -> -0.08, 10.4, 10.6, 10.5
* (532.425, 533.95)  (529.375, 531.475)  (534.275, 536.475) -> 0.08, 10.9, 11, 10.9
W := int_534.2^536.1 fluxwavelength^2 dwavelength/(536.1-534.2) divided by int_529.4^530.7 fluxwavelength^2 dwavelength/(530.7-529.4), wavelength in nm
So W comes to 1.08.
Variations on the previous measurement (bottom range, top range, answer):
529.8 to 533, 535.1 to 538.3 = 1.02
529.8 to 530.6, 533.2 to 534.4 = 1.03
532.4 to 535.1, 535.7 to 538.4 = 1.03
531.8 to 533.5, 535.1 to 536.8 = 1.07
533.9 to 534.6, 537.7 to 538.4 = 1.02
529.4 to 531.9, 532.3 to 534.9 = 0.97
